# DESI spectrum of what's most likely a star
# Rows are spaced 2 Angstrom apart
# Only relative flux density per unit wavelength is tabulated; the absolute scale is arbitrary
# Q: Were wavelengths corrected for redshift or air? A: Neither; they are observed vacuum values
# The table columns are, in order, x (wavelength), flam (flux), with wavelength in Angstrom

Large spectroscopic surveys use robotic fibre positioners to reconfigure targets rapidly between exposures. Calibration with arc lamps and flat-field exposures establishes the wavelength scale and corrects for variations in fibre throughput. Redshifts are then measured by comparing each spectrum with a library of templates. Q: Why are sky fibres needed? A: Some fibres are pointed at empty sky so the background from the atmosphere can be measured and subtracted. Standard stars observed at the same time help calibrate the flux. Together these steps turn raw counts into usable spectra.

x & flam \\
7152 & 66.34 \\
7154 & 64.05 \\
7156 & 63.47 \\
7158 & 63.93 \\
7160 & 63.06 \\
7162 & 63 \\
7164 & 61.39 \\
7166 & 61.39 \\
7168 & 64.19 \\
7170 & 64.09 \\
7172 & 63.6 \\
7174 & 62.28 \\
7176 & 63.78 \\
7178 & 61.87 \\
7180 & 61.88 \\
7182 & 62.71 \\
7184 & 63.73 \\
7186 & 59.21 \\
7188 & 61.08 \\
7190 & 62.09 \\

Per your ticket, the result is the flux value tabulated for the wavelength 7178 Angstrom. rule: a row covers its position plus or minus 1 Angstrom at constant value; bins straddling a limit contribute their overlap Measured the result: 61.87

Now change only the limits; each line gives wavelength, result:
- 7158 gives 63.93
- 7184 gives 63.73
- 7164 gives 61.39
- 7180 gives 61.88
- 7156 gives 63.47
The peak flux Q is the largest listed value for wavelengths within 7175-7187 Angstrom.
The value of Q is 63.78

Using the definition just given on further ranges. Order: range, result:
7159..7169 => 64.19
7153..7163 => 64.05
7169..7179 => 64.09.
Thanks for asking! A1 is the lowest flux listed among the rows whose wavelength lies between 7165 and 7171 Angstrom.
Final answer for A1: 61.39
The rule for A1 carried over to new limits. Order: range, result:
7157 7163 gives 63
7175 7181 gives 61.87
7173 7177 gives 62.28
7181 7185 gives 62.71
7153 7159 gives 63.47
